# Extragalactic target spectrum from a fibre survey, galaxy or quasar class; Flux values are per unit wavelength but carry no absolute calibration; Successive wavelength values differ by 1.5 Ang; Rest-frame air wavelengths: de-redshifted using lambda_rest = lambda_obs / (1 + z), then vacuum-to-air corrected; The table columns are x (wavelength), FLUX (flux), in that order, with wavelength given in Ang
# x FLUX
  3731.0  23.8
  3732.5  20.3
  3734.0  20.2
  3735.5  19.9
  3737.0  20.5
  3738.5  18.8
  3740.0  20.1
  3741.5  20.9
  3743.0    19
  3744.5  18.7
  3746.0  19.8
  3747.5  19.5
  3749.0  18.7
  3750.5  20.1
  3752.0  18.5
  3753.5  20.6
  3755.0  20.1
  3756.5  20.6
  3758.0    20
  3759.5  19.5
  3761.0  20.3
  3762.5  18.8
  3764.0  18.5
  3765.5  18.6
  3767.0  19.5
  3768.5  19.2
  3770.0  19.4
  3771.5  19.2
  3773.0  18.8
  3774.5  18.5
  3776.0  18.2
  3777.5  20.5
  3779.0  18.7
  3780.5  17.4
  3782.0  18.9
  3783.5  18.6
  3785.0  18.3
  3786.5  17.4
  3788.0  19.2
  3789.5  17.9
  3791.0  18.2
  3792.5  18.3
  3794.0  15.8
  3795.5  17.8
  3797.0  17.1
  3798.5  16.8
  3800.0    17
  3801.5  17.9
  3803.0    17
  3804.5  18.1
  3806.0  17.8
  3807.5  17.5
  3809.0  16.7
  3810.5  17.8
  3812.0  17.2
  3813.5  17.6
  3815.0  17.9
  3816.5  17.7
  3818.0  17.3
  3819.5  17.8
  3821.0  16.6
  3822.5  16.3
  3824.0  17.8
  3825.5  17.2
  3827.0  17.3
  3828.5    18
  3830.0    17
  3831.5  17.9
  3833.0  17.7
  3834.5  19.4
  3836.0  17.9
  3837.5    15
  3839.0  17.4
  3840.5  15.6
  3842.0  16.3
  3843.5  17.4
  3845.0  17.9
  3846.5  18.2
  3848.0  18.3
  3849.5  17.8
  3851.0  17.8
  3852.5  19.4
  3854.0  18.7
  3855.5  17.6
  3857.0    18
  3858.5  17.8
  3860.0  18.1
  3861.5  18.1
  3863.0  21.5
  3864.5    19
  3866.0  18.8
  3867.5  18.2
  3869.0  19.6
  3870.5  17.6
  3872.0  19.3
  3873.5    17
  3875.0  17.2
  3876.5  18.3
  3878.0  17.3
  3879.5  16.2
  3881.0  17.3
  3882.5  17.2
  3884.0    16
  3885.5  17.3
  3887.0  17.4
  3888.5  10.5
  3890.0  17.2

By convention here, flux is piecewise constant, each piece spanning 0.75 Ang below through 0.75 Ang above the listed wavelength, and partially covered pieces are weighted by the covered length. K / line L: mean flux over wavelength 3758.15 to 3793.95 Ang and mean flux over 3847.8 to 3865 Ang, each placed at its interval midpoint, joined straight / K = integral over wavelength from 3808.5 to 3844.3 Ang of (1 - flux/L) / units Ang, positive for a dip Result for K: 2.5 Ang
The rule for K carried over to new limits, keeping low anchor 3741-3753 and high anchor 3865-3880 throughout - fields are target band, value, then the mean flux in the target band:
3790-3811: 1.5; 17.4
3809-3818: 0.5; 17.5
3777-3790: 0.3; 18.5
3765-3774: 0.0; 19.1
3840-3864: 0.2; 18.1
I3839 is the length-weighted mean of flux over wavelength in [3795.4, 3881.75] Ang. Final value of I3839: 17.7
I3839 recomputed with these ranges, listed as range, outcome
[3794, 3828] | 17.3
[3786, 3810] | 17.5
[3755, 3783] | 19.2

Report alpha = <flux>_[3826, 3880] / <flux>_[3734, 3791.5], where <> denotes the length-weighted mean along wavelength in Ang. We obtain 0.93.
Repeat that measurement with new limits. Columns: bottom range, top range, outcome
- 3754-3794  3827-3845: 0.91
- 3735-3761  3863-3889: 0.89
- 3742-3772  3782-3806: 0.91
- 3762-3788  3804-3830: 0.93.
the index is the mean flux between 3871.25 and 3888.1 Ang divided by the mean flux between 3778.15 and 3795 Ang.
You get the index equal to 1.0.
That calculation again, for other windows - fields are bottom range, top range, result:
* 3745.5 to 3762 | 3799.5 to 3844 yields 0.88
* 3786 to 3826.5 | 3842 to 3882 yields 1.04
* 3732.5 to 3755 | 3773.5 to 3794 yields 0.93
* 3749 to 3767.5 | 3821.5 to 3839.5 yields 0.89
